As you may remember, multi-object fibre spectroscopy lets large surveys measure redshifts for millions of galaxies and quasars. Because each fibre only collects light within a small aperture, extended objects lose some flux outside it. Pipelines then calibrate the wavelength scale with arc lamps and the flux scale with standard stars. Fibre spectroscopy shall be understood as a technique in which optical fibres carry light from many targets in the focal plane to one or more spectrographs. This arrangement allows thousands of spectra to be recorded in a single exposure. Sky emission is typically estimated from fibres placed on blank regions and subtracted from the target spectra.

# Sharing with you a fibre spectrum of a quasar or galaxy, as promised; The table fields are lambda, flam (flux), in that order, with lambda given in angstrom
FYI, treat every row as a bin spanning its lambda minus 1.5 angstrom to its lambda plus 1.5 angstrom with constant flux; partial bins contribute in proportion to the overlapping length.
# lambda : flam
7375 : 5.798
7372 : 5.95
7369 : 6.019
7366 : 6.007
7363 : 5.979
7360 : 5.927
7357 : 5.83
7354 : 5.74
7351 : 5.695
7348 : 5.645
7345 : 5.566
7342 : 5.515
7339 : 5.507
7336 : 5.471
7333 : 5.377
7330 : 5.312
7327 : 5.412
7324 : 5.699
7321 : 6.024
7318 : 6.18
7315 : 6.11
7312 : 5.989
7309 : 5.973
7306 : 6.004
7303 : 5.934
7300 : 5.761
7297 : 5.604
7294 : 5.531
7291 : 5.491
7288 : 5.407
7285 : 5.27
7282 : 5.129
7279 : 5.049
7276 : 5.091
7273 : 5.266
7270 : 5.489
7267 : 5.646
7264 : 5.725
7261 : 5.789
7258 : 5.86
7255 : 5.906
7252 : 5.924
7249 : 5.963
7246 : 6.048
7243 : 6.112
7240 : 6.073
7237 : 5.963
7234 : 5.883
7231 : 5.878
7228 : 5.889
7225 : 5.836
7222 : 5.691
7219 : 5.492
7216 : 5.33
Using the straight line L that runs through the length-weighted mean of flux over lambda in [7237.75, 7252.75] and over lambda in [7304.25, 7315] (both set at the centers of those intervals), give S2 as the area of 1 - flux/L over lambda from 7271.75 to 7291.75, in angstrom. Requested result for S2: 2.6 angstrom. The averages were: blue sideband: 6.03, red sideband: 6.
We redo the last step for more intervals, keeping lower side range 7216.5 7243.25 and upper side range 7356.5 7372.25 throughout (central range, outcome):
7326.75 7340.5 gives 1.2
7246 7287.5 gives 2.2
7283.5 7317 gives 0.9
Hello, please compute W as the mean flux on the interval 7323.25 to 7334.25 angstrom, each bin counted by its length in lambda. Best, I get 5.43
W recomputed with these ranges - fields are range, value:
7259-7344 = 5.6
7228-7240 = 5.93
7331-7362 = 5.63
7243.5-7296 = 5.57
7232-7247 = 6.01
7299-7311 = 5.93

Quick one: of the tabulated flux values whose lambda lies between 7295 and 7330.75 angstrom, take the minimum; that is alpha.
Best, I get 5.312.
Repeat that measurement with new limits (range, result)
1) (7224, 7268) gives 5.646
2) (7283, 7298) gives 5.27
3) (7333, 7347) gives 5.377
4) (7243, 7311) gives 5.049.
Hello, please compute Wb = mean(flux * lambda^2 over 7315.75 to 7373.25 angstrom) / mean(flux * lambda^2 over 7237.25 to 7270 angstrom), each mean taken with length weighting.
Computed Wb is 1.00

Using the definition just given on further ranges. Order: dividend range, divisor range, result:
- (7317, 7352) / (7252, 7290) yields 1.04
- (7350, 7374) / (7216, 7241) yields 1.05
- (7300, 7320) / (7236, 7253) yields 1.02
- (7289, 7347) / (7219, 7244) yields 0.99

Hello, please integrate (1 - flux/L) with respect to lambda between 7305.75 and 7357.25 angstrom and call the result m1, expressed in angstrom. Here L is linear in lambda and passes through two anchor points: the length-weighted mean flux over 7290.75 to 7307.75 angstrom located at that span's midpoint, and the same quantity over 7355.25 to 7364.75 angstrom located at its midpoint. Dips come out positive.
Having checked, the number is 1.01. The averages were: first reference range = 5.74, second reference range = 5.91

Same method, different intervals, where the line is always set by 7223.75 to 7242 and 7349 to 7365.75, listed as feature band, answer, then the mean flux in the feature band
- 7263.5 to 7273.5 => 0.6 angstrom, 5.54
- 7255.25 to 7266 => 0.2 angstrom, 5.8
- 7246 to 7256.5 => -0.1 angstrom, 5.95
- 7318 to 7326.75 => 0.0 angstrom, 5.85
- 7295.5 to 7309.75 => 0.1 angstrom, 5.85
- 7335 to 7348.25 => 0.7 angstrom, 5.53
